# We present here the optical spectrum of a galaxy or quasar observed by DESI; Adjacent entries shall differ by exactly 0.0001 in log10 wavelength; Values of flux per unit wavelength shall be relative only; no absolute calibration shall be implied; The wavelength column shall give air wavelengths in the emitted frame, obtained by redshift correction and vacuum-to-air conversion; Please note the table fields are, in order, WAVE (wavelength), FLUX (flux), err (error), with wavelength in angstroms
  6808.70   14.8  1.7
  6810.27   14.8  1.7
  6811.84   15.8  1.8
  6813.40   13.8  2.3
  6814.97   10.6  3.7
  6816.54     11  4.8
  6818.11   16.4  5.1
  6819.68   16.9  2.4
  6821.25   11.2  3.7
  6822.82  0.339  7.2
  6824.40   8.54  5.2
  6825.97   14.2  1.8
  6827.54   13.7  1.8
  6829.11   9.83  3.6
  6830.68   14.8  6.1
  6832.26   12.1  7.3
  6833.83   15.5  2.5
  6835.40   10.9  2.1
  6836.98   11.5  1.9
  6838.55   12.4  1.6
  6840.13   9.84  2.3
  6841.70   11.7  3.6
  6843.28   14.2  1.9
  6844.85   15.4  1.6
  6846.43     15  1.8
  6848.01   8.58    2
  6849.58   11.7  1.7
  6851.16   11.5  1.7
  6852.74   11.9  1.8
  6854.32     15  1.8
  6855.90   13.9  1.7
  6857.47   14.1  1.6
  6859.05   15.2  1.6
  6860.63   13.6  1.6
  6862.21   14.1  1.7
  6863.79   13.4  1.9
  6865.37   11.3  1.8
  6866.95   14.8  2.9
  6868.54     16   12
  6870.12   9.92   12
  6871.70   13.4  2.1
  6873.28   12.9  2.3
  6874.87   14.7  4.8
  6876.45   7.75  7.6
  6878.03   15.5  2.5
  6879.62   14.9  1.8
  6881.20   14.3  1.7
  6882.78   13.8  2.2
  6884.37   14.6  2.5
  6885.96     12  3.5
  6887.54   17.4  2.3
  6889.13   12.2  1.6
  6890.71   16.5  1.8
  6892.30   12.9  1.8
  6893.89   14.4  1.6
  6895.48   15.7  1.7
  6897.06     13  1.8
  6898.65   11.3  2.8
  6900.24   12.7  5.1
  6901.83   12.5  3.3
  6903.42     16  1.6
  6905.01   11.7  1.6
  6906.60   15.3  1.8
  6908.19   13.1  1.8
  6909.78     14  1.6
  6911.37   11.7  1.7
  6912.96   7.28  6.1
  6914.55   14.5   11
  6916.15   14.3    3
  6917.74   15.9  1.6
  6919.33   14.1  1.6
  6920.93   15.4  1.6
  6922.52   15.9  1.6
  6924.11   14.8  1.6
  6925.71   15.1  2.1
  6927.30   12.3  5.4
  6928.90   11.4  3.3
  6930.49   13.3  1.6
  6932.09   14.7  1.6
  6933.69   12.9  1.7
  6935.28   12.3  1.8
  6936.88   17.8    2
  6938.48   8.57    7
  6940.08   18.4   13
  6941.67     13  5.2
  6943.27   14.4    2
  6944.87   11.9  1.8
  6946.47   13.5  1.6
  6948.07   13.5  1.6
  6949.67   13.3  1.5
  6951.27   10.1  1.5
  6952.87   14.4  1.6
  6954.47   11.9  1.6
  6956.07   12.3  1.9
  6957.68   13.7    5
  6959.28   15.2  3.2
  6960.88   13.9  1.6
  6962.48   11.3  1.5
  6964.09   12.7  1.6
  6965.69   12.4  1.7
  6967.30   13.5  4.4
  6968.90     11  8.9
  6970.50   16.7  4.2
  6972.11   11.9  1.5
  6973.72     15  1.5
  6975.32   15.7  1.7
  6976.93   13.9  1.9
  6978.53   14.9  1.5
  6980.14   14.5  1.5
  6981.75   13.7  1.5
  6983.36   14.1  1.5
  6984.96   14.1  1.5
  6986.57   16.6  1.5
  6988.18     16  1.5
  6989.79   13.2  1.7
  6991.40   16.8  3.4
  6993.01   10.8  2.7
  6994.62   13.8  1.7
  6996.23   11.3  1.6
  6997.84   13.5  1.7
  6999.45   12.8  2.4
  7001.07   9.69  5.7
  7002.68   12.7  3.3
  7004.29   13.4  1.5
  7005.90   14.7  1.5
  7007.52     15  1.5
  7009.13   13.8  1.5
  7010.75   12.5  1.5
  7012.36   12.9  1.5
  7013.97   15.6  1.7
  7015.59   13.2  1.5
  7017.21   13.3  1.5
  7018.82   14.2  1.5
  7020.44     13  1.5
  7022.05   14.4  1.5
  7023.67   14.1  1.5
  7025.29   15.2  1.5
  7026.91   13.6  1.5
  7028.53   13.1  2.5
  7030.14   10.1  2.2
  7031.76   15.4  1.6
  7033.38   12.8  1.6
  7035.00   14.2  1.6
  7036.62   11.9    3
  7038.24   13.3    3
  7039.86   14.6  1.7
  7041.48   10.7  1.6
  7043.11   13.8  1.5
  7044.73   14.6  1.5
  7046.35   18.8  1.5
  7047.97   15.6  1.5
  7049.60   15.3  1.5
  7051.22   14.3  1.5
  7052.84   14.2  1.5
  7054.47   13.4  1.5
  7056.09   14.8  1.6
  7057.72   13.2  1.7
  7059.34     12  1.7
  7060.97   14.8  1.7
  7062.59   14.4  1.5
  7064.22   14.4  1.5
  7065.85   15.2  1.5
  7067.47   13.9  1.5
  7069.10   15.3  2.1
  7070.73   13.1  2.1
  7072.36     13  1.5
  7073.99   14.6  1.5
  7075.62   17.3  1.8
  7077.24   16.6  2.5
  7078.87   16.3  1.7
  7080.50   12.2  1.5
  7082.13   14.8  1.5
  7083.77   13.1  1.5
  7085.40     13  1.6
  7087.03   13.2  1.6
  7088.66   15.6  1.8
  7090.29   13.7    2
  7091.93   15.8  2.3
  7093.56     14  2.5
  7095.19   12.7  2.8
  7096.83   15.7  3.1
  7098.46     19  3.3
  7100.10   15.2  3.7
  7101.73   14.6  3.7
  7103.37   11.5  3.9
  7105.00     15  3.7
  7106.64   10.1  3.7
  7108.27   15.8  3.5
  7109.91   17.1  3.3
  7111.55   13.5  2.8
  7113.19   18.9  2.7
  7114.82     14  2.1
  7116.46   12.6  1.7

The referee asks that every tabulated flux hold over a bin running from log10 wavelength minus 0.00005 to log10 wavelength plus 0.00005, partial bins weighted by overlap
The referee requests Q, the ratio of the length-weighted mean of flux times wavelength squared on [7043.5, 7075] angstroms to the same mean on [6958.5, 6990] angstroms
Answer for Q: 1.06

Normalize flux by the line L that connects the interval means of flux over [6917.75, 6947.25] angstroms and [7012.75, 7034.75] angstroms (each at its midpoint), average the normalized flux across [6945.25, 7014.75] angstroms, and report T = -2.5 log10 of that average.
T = 0.022 mag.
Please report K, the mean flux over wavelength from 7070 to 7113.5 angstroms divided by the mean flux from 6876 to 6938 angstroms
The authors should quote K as 1.06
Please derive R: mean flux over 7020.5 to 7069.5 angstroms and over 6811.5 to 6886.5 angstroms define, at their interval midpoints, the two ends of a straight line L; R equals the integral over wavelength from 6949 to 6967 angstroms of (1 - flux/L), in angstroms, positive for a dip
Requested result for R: 0.83 angstroms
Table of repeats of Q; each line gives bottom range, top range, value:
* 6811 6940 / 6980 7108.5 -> 1.12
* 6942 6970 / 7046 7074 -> 1.15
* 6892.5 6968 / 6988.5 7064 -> 1.05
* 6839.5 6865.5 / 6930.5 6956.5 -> 1.05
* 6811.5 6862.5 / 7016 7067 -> 1.18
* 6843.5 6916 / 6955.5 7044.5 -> 1.05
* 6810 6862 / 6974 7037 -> 1.14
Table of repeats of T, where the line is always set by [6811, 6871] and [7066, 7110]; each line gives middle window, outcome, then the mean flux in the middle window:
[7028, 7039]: 0.089 mag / 13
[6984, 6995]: -0.057 mag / 14.5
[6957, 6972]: 0.021 mag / 13.3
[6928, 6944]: -0.024 mag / 13.7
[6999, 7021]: 0.045 mag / 13.4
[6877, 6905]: -0.077 mag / 14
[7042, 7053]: -0.072 mag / 15.2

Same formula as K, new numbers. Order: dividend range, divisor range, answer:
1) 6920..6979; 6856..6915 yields 1.01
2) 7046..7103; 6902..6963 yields 1.08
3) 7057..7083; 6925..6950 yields 1.07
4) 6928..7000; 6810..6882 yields 1.06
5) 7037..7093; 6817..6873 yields 1.14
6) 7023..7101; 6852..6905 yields 1.05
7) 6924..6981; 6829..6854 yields 1.09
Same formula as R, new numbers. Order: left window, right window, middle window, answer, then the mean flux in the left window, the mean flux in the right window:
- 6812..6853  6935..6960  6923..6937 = -0.5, 12.1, 13.4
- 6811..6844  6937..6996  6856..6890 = -2.6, 12.2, 13.7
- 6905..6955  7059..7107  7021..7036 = 0.5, 13.5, 14.4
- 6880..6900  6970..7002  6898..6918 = 1.3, 14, 13.9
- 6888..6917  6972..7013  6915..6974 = -0.2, 13.3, 13.8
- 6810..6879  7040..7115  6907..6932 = -0.6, 12.7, 14.5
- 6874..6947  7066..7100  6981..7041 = 2.8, 13.7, 14.7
